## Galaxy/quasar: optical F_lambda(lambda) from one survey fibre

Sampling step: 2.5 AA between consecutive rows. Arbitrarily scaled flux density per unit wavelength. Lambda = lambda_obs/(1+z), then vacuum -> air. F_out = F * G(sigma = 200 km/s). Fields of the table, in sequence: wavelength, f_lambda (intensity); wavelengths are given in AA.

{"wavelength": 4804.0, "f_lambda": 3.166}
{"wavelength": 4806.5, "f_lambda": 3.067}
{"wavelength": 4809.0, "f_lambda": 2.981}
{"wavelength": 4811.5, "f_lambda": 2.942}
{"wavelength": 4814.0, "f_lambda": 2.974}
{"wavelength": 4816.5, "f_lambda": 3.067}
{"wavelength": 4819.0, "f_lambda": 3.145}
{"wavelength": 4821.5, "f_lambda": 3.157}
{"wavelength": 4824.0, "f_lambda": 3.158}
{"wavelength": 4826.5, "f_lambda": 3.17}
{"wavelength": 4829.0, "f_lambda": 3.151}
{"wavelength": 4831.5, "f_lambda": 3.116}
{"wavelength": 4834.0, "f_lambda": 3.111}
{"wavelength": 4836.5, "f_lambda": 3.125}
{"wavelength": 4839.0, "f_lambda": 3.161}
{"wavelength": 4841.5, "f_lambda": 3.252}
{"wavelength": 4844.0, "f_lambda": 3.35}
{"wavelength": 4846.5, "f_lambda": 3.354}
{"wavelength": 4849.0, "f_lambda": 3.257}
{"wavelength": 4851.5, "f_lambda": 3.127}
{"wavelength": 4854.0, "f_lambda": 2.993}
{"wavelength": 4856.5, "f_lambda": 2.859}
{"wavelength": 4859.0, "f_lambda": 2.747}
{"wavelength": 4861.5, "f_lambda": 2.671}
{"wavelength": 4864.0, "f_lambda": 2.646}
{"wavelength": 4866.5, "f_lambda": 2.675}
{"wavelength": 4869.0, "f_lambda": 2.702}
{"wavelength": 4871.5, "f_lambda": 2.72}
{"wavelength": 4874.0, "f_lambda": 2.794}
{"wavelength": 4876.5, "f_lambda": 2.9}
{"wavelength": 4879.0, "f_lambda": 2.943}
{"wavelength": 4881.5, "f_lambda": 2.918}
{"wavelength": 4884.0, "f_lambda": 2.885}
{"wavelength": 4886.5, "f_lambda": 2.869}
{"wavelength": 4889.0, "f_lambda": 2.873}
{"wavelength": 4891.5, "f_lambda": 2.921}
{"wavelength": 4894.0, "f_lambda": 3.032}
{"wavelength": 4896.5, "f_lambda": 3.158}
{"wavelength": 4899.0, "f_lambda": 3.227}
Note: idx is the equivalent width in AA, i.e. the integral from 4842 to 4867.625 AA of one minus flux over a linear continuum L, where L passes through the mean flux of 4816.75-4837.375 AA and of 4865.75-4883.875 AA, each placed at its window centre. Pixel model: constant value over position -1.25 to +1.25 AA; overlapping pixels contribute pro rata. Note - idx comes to -0.2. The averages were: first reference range 3.14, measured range 2.98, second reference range 2.82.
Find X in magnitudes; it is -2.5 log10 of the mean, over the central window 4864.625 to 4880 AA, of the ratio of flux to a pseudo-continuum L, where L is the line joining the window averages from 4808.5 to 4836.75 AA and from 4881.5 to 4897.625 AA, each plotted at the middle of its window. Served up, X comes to 0.08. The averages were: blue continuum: 3.09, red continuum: 2.95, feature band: 2.78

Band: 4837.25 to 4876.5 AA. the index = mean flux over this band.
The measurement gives 2.95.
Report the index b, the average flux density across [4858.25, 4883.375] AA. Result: 2.77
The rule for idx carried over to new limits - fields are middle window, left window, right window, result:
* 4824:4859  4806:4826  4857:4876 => -3.0 AA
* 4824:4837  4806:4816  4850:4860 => -0.7 AA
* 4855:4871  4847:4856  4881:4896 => 1.8 AA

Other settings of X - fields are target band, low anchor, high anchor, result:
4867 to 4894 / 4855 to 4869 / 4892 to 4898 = 0.02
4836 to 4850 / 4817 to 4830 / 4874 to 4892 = -0.07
